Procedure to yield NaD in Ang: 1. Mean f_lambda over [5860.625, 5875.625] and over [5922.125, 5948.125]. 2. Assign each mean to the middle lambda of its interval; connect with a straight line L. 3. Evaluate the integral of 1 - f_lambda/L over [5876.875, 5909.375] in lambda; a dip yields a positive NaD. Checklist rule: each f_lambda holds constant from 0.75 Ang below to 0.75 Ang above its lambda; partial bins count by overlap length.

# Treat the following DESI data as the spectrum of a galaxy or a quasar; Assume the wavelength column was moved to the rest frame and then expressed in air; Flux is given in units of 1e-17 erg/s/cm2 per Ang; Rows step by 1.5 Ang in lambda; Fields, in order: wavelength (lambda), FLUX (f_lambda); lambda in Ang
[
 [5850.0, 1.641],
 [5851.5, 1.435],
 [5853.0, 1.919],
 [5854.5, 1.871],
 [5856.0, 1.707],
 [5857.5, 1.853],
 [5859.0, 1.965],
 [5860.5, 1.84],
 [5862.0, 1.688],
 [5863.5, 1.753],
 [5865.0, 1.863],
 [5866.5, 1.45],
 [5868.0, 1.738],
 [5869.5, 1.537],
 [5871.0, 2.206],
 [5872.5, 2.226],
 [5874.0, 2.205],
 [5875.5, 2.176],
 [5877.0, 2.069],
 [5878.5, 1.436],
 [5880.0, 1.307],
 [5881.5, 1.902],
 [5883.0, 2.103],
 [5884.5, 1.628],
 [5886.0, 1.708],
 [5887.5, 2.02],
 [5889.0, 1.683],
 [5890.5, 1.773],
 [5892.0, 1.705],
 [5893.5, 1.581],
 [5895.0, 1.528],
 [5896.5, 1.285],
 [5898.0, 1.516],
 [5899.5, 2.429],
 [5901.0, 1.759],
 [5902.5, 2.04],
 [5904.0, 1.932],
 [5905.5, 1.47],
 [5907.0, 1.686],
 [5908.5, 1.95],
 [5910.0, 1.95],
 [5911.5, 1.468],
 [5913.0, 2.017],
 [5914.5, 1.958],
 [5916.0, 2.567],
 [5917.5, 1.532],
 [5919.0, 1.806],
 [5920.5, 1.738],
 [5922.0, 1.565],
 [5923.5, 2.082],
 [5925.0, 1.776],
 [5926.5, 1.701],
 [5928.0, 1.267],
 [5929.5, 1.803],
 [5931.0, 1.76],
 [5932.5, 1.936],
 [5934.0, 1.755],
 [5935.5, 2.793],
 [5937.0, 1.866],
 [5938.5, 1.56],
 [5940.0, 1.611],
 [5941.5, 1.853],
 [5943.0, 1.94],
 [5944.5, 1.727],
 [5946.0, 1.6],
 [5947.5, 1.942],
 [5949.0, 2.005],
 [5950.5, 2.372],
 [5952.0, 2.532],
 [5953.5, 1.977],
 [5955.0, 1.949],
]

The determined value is 1.8 Ang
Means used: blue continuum 1.87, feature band 1.75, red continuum 1.82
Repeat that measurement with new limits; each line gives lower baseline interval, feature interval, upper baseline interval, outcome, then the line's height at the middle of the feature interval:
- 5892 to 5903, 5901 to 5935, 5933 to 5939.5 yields 0.8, 1.86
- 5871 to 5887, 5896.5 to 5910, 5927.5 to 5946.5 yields 0.3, 1.86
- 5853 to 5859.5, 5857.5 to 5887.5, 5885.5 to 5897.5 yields -1.3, 1.76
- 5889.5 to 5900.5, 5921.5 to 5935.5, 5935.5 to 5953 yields 0.5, 1.87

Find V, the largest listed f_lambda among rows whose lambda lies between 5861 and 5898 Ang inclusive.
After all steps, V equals 2.226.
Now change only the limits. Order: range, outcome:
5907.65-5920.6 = 2.567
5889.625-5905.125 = 2.429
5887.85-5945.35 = 2.793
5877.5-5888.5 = 2.103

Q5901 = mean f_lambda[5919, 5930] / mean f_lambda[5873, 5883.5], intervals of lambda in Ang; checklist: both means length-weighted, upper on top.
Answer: 0.91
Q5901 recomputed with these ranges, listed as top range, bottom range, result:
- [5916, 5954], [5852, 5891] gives 1.02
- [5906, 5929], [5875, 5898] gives 1.05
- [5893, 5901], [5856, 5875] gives 0.90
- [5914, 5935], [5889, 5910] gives 1.04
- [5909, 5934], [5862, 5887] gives 0.99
